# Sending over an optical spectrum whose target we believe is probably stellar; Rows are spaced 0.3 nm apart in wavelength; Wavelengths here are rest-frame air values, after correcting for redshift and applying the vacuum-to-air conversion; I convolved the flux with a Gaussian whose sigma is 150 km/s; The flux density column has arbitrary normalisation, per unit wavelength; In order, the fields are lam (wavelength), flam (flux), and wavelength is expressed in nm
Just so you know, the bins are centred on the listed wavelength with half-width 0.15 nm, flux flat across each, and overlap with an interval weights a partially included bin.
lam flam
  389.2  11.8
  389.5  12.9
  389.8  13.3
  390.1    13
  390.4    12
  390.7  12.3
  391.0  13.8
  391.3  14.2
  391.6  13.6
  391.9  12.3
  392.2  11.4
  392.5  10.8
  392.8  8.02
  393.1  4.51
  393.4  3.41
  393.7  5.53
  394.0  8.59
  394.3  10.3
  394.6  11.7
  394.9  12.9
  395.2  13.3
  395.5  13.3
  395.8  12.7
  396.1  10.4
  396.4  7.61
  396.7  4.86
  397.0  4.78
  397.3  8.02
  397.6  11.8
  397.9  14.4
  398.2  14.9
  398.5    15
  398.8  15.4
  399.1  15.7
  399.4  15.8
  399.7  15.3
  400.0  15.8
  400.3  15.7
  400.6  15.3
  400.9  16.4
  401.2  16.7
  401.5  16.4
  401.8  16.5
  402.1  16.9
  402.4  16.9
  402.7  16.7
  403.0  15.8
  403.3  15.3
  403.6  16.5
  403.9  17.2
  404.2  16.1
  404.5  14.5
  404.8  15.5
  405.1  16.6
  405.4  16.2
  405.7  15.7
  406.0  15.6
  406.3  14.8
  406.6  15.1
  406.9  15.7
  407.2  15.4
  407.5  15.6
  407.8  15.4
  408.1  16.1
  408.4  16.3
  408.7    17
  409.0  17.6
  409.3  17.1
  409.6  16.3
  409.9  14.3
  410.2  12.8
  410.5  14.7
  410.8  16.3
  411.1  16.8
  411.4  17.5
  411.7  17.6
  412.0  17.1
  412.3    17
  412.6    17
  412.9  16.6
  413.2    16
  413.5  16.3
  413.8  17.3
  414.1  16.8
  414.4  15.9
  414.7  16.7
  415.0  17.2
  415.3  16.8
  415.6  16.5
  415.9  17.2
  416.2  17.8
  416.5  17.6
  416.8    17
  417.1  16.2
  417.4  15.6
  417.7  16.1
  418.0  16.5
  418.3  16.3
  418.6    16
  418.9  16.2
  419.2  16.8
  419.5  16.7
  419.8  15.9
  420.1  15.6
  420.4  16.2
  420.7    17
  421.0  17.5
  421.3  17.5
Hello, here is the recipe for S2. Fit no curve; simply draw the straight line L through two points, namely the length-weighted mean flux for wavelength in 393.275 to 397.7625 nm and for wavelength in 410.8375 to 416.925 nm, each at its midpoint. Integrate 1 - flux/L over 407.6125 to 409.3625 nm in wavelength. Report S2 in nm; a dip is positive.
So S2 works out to -0.22 nm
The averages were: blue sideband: 9.33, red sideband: 16.9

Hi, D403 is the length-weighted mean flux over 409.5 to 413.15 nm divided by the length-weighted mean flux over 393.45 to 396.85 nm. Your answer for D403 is 1.63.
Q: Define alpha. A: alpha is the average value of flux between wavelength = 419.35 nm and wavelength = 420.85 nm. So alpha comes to 16.3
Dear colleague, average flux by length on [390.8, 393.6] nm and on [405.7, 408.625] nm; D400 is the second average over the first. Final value 1.53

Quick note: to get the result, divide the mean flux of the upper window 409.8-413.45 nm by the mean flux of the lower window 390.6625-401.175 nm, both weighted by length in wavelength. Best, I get 1.37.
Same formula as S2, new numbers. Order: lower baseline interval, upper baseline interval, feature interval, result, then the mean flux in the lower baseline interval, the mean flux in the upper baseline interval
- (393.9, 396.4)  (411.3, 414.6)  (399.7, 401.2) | -0.32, 11.5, 16.8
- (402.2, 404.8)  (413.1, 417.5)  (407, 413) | 0.09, 16.1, 16.7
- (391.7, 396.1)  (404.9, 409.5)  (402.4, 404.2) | -0.27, 9.97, 16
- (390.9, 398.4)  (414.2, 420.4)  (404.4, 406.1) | -0.32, 10.3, 16.5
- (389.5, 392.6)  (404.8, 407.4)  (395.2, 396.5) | 0.21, 12.7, 15.6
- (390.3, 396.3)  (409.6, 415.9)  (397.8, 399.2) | -0.33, 10.7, 16.4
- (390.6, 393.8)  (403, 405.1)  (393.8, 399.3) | 0.36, 10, 15.9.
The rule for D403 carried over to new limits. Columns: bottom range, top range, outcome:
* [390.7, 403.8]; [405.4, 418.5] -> 1.28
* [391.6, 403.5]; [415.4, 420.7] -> 1.32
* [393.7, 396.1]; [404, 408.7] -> 1.38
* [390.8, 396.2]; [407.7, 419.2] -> 1.55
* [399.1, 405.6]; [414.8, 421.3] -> 1.03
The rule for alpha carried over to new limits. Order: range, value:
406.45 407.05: 15.4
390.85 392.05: 13.5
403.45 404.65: 16.1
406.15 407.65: 15.3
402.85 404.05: 16.2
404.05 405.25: 15.7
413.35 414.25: 16.8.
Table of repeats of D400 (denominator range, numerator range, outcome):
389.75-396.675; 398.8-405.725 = 1.50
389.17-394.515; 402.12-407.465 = 1.49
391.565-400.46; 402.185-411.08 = 1.41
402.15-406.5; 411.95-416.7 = 1.06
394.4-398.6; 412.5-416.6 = 1.52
